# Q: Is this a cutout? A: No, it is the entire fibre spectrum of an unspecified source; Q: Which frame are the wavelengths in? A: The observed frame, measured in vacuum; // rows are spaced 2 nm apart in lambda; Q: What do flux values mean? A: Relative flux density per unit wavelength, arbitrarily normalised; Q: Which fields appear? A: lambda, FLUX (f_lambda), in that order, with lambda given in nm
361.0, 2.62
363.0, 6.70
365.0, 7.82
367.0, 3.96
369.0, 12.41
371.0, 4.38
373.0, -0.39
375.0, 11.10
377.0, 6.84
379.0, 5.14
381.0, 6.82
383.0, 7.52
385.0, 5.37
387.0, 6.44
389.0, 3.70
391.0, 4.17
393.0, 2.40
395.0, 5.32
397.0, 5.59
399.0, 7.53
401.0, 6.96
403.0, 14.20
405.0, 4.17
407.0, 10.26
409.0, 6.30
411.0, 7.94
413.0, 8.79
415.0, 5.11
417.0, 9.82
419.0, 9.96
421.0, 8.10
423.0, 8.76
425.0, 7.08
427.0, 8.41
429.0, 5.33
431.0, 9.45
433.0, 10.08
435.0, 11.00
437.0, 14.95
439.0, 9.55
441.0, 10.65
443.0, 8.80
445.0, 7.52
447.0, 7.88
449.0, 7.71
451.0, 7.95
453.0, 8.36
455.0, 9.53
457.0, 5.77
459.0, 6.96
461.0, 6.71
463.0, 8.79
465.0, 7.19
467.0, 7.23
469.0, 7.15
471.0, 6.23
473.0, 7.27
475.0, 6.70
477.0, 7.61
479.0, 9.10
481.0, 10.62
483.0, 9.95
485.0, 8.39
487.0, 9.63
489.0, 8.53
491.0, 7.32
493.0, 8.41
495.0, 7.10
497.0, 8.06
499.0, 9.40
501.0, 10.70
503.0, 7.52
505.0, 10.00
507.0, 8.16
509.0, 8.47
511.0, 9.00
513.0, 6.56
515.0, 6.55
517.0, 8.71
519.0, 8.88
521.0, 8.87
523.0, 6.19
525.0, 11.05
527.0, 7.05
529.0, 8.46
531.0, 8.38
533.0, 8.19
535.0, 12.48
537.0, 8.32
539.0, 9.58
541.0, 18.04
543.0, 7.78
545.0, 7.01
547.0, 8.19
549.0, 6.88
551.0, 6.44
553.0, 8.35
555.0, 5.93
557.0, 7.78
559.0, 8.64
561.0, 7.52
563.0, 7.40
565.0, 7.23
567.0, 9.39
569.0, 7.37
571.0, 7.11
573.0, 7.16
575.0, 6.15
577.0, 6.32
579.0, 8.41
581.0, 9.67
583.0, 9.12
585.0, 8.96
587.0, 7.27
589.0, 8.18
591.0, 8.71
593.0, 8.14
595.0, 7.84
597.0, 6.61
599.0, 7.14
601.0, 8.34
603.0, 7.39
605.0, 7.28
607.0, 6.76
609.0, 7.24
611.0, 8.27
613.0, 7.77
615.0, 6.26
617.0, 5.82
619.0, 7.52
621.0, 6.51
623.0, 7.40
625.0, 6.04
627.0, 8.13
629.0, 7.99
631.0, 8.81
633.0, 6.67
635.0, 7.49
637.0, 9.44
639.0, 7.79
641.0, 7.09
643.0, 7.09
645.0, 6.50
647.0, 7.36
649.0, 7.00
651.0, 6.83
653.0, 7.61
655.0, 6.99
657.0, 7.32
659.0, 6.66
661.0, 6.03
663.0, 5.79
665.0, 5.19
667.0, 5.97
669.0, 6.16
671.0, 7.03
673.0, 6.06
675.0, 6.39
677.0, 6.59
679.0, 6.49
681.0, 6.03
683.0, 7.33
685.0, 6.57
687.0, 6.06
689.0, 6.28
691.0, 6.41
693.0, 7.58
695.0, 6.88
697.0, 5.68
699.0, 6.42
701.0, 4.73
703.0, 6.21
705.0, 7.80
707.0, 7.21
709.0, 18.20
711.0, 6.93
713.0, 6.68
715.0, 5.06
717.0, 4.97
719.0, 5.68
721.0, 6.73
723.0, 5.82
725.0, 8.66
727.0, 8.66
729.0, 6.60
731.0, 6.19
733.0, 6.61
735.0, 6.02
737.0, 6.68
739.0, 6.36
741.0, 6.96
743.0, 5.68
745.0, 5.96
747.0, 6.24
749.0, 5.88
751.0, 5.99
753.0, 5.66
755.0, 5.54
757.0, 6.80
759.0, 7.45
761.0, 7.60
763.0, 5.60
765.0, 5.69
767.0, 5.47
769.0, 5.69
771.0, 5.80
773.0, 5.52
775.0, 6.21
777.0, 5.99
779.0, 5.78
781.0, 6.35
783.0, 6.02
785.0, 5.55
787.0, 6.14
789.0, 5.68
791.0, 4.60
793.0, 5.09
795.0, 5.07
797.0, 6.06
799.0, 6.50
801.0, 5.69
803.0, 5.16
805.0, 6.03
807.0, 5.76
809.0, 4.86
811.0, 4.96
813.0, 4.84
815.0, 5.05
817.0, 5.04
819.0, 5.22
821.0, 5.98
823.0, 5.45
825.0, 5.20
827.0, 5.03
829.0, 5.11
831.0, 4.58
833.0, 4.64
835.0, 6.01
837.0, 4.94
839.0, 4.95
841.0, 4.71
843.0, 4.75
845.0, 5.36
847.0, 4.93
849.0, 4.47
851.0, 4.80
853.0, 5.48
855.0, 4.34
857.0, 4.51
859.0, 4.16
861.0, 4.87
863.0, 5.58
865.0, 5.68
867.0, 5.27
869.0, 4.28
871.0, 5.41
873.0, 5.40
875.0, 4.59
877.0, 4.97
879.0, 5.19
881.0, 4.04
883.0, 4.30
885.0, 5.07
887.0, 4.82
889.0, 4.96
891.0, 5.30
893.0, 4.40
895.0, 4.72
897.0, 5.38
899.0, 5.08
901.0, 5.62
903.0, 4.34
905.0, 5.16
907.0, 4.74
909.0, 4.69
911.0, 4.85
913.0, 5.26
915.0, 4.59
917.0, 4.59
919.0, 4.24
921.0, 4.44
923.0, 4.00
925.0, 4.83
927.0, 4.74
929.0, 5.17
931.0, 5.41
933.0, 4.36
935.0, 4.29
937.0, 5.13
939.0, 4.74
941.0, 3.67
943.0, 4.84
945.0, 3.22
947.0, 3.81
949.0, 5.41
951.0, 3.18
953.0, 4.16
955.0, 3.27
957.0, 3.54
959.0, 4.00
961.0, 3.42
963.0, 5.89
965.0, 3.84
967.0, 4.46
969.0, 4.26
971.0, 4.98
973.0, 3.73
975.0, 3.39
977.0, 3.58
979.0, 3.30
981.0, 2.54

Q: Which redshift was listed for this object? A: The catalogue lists 0.08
